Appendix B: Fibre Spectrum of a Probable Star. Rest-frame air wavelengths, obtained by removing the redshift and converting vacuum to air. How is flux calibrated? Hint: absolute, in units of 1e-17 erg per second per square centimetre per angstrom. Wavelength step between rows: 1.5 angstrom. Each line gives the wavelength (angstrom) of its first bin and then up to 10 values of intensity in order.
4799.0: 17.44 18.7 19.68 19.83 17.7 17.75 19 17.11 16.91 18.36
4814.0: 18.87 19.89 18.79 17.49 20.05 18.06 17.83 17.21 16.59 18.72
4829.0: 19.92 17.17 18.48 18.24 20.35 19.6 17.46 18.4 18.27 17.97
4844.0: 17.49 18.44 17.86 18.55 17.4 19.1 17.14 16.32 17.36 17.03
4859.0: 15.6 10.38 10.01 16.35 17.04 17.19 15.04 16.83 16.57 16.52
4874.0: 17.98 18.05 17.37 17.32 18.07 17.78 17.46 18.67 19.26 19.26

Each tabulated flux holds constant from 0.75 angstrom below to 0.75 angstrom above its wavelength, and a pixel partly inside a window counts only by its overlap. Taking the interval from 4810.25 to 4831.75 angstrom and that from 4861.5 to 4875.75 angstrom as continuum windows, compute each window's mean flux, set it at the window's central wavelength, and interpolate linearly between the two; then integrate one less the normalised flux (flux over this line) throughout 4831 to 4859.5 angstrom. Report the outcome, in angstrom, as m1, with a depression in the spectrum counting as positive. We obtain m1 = -1.2 angstrom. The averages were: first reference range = 18.3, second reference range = 16.2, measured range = 18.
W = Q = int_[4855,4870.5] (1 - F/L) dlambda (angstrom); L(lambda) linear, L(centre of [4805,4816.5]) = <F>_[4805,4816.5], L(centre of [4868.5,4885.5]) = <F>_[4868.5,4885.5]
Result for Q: 2.1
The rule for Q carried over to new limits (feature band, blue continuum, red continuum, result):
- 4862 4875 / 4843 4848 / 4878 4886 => 1.20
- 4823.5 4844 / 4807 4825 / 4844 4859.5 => -0.45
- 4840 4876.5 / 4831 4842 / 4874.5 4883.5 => 2.92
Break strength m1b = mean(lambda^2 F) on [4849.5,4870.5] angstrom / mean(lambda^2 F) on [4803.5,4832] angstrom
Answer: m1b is 0.9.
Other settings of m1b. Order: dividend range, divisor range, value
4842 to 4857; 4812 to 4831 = 0.98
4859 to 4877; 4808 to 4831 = 0.88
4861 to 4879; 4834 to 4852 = 0.89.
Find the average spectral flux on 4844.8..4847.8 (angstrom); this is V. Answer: 18.2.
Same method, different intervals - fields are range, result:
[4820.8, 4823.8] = 17.9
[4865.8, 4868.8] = 16.1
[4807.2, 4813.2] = 17.8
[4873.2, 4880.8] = 17.7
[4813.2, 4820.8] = 19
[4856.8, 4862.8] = 13.2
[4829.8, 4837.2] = 18.8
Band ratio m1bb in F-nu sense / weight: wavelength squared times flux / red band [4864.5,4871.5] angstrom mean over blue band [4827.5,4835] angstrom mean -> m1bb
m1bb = 0.90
